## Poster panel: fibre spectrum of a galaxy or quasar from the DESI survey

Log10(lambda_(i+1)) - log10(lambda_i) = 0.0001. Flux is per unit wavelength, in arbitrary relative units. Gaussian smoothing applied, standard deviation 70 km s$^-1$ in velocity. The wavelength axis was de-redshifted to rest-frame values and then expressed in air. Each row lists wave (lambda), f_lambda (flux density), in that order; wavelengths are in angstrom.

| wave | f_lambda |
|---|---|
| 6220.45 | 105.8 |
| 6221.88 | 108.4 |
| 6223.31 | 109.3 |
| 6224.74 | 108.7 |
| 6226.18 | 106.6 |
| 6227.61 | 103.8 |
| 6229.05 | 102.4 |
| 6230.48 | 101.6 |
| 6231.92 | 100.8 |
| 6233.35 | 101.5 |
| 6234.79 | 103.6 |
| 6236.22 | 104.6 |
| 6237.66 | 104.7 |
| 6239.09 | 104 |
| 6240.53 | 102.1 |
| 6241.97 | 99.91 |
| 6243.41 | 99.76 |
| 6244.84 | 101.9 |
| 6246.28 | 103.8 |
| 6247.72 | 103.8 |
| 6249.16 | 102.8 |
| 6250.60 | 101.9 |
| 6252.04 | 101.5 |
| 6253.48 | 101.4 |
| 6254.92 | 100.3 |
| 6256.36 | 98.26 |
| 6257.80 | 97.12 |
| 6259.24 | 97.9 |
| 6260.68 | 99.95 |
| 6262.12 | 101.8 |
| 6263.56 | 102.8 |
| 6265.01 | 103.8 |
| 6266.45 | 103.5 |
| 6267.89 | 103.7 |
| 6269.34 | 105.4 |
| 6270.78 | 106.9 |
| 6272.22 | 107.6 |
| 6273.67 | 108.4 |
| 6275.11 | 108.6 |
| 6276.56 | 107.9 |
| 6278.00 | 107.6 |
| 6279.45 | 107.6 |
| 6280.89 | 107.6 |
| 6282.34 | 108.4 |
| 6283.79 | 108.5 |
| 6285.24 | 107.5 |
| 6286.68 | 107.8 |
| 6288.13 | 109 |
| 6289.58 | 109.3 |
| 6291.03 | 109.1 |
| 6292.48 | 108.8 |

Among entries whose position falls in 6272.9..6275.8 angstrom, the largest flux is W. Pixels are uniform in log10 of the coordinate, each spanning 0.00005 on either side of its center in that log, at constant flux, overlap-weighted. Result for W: 108.6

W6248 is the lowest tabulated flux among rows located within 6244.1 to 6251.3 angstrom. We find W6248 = 101.9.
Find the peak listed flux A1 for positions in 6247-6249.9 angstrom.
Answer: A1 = 103.8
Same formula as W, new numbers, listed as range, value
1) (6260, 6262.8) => 101.8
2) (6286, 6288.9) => 109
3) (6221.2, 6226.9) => 109.3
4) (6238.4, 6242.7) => 104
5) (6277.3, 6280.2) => 107.6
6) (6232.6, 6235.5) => 103.6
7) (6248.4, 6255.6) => 102.8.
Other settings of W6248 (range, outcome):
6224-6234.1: 100.8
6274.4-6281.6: 107.6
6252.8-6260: 97.12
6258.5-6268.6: 97.9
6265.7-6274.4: 103.5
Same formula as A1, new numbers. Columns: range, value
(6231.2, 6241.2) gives 104.7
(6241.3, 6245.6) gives 101.9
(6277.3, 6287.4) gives 108.5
